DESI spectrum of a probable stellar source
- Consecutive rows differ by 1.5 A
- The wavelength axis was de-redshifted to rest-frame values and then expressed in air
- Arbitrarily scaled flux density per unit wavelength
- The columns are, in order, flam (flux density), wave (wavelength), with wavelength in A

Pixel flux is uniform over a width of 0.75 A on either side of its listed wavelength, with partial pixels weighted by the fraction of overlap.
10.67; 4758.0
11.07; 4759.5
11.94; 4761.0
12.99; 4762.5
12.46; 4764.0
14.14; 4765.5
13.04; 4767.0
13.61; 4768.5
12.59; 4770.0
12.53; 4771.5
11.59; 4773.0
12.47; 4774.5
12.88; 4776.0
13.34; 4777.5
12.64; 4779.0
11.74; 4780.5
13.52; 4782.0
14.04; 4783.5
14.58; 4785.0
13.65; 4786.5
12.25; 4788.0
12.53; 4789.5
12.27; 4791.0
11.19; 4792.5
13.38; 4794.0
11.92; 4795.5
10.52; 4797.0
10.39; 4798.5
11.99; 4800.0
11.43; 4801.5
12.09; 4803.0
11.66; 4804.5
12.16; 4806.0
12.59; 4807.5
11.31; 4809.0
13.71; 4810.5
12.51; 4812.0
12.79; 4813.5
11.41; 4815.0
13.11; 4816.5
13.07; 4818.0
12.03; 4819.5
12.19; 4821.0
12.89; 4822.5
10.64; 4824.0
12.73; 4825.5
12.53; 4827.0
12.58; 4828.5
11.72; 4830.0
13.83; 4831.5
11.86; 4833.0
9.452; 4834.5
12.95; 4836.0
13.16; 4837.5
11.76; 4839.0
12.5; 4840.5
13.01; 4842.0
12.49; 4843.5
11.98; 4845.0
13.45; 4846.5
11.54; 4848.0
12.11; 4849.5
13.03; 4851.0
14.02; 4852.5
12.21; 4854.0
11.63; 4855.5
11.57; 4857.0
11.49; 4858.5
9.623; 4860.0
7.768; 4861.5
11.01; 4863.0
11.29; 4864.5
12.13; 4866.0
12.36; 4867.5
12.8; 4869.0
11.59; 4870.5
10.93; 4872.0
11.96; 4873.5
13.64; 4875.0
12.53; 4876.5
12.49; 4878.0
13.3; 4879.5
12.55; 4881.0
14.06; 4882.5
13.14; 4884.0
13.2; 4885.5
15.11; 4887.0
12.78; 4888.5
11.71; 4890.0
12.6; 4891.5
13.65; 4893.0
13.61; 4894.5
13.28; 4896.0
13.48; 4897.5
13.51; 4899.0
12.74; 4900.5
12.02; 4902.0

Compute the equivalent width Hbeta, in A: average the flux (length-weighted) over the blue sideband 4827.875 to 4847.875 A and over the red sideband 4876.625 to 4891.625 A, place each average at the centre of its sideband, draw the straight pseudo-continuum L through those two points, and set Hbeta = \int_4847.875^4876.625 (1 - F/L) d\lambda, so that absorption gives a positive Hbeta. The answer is 2.22 A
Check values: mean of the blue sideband 12.3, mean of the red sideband 13.1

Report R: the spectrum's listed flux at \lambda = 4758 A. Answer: 10.67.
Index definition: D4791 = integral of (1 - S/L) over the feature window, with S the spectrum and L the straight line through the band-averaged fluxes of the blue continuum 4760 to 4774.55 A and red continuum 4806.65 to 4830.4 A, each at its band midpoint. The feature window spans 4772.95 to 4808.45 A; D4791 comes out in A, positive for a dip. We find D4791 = 0.5 A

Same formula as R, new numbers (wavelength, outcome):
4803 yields 12.09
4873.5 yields 11.96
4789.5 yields 12.53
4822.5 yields 12.89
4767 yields 13.04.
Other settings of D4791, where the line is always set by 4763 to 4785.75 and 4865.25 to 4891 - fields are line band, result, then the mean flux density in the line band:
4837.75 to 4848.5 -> 0.3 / 12.4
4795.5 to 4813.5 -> 1.4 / 11.9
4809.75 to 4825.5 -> 0.5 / 12.4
